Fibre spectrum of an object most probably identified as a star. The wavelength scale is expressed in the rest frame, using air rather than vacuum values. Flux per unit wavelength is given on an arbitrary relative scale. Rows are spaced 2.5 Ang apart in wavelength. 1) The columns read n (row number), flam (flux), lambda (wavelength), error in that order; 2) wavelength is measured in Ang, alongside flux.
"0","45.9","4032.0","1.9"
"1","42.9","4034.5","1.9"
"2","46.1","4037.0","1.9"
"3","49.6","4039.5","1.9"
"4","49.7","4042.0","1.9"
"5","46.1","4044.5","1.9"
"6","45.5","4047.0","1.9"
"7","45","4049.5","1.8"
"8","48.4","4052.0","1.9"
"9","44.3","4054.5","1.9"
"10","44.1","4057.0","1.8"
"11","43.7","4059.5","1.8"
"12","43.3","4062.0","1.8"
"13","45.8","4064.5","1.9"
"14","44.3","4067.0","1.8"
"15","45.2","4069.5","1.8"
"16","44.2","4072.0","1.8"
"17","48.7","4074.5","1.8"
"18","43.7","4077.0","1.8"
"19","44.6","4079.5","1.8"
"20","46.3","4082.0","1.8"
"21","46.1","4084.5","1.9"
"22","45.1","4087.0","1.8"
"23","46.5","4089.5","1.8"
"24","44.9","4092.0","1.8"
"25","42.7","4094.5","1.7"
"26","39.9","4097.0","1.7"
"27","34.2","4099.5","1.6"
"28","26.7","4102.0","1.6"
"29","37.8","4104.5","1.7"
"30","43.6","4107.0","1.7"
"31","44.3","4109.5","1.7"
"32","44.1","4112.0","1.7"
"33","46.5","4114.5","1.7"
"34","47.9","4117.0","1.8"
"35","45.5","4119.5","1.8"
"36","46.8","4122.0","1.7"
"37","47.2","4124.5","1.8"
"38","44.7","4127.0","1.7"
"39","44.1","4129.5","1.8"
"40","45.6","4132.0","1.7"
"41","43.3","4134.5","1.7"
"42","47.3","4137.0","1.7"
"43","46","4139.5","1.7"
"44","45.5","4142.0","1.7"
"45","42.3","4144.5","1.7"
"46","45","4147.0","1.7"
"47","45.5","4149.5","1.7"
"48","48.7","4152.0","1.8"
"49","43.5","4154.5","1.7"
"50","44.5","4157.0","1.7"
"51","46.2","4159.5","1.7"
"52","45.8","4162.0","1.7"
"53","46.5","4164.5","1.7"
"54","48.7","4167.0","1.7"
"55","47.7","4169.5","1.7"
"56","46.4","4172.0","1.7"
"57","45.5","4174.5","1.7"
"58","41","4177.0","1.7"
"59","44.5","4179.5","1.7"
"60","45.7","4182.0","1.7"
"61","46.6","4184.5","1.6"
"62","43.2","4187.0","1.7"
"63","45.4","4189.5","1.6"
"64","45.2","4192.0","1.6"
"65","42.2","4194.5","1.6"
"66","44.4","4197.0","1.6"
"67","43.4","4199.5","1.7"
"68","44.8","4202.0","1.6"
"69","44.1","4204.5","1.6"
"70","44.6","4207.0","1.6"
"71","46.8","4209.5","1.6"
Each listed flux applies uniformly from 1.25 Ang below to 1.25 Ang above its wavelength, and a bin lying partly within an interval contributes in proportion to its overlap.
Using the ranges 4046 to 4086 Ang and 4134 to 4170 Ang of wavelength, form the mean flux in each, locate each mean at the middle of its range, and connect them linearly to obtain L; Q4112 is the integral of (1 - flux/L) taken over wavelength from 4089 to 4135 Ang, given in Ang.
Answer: 2.6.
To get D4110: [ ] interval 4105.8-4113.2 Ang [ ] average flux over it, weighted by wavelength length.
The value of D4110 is 44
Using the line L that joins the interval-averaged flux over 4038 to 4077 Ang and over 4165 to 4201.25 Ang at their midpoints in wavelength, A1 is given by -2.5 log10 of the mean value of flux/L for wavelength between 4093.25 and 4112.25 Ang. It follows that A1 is 0.17 mag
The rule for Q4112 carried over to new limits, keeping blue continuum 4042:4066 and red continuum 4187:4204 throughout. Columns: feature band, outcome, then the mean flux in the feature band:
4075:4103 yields 1.78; 42.2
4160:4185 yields -0.83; 45.8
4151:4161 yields -0.26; 45.7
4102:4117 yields 0.87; 42.3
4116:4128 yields -0.44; 46.4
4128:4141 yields -0.17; 45.3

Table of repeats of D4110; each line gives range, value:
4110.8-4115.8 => 45.3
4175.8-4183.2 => 43.7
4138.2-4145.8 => 44.6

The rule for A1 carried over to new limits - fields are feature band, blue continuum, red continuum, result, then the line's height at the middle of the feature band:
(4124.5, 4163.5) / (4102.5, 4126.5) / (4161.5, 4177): 0.00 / 45.4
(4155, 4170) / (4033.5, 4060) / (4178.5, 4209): -0.04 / 44.9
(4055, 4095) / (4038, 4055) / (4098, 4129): 0.00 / 45.1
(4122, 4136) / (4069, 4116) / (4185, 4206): -0.05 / 43.3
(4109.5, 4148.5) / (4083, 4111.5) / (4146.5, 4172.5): -0.04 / 43.8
